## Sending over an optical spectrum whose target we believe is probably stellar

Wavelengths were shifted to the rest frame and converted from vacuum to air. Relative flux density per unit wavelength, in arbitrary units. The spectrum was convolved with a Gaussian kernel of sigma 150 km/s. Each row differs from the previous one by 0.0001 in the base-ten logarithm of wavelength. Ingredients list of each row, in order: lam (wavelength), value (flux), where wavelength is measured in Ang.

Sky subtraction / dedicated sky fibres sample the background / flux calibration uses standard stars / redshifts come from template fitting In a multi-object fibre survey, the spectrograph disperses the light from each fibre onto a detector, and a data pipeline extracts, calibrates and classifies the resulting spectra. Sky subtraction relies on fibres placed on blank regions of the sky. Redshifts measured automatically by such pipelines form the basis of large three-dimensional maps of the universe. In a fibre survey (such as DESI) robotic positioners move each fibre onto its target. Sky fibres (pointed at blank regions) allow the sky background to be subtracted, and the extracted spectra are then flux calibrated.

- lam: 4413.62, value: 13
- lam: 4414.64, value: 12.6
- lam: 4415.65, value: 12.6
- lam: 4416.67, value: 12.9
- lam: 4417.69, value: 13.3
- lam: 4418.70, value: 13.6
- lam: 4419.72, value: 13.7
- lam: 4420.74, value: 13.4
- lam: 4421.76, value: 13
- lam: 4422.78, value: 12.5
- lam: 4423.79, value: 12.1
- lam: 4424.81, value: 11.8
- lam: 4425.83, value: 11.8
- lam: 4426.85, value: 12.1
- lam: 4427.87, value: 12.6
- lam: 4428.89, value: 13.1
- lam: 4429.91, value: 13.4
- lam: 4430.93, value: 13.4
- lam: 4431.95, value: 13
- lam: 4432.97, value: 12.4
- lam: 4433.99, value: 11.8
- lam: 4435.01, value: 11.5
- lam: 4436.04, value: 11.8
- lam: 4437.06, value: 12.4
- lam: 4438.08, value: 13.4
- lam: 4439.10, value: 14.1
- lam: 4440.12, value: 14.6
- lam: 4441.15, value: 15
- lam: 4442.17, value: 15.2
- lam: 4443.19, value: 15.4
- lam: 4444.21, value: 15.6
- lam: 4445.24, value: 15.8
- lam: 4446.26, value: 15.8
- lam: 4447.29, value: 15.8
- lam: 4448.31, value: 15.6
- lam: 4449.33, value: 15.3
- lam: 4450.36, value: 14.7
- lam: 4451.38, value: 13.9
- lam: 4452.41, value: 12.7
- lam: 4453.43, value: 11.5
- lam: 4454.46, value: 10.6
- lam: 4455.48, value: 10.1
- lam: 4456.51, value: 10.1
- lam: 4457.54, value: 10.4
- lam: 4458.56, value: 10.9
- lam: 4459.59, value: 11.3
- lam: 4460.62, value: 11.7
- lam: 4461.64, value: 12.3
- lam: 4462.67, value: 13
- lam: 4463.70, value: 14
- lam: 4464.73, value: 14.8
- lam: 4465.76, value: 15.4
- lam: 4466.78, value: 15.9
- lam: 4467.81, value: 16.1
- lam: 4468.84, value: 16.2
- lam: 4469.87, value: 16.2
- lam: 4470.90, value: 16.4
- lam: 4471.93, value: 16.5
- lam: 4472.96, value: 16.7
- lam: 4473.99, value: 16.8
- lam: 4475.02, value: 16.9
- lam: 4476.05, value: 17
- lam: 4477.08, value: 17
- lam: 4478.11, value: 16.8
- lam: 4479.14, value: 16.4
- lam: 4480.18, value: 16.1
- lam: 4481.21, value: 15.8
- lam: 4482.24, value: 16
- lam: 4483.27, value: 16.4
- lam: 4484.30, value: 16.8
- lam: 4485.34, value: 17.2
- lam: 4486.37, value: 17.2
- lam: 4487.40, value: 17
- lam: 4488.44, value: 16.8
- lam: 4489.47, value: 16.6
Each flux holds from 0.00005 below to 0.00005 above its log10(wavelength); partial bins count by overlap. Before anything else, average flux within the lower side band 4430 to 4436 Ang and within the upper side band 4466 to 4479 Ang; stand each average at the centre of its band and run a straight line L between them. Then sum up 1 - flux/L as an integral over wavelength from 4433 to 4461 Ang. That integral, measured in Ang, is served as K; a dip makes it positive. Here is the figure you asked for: 1.2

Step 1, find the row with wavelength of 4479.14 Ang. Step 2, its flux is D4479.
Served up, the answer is 16.4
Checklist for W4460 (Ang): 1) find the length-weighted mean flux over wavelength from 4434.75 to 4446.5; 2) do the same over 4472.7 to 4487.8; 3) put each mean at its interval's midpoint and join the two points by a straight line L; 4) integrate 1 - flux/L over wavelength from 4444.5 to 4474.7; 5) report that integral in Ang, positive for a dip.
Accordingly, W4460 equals 2.7 Ang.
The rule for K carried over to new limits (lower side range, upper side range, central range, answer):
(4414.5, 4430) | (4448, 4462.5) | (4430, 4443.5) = -0.91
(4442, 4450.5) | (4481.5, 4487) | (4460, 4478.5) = 0.84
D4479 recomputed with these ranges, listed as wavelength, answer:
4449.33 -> 15.3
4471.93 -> 16.5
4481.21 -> 15.8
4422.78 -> 12.5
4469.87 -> 16.2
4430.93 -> 13.4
